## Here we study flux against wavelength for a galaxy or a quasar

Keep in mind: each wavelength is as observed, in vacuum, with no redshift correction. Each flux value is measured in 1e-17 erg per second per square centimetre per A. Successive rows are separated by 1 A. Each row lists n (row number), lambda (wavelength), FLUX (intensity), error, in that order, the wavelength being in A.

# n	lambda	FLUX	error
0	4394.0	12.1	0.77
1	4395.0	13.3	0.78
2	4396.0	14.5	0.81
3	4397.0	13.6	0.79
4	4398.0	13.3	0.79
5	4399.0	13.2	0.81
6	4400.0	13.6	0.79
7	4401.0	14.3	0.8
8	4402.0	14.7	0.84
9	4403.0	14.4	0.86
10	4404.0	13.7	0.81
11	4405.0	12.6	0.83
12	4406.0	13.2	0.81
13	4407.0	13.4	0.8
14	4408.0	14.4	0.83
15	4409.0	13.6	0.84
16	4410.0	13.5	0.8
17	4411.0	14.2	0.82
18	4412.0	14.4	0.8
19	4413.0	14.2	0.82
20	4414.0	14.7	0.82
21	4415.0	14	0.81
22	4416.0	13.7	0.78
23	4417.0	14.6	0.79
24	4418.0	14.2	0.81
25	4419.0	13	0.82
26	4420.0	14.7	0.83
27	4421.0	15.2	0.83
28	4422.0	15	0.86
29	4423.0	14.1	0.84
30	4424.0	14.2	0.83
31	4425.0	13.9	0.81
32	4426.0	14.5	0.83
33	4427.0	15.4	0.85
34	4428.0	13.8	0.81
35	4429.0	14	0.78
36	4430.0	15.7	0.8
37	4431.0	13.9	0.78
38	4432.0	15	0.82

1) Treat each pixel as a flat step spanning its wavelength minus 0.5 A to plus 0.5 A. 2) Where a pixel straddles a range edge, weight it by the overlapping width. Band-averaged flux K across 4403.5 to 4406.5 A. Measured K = 13.2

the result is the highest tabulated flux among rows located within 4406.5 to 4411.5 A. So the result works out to 14.4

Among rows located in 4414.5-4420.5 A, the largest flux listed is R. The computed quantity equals 14.7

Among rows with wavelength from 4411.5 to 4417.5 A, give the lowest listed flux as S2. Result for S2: 13.7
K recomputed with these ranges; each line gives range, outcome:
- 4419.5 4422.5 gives 15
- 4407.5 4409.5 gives 14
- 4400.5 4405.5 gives 13.9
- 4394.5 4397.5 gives 13.8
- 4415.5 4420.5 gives 14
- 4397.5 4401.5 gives 13.6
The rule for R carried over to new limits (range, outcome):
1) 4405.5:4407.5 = 13.4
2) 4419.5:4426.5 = 15.2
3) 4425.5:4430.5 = 15.7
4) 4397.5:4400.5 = 13.6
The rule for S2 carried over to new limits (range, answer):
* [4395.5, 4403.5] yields 13.2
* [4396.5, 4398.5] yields 13.3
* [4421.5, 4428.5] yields 13.8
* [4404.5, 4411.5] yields 12.6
